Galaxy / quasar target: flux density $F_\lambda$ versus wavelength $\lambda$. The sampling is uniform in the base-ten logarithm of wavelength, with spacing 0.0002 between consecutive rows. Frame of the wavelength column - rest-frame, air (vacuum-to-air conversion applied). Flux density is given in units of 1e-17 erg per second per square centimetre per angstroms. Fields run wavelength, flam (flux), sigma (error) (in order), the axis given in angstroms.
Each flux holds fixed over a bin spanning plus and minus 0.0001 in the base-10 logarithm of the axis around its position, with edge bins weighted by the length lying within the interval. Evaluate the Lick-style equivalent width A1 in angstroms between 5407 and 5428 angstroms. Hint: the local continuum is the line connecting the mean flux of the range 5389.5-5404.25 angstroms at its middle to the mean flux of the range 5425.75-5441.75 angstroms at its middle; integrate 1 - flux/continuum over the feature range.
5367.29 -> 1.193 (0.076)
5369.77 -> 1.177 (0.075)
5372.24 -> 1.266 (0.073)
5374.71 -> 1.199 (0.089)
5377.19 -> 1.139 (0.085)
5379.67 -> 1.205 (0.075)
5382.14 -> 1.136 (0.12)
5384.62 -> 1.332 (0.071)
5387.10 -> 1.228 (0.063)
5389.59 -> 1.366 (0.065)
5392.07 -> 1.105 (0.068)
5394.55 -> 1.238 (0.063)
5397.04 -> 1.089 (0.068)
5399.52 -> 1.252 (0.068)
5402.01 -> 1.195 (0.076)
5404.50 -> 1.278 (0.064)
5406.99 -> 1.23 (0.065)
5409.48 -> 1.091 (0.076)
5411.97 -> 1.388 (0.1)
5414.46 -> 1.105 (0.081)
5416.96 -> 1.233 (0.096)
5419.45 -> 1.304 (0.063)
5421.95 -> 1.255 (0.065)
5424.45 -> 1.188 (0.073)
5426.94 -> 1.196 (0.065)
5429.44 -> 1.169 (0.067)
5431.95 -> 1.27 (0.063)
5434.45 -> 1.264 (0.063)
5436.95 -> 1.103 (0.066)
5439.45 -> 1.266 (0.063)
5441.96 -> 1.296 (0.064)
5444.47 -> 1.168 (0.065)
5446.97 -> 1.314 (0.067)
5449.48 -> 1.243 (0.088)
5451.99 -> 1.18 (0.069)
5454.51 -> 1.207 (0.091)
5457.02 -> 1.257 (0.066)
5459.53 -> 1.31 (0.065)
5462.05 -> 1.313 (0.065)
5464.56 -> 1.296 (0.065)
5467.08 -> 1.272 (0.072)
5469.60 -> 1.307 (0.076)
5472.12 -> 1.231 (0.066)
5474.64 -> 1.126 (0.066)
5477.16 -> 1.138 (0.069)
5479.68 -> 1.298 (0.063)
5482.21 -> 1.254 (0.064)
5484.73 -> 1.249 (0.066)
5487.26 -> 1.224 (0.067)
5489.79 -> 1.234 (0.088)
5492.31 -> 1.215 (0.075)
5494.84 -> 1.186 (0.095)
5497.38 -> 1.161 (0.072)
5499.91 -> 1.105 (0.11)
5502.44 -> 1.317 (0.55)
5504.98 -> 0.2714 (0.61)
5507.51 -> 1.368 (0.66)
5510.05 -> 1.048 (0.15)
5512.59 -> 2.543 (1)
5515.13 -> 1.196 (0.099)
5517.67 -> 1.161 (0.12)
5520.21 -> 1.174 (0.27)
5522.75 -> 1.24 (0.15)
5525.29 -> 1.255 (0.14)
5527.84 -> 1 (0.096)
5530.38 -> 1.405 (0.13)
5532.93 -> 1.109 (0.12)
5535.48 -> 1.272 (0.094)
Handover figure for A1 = -0.2 angstroms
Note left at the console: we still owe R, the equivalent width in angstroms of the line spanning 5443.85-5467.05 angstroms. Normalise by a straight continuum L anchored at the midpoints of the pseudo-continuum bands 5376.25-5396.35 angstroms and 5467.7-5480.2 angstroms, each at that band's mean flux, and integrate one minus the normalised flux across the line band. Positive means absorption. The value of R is -0.76 angstroms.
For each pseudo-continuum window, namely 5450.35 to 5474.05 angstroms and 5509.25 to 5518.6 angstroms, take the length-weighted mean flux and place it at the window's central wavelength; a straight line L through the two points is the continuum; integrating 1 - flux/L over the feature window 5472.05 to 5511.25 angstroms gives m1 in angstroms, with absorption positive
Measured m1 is 7.1 angstroms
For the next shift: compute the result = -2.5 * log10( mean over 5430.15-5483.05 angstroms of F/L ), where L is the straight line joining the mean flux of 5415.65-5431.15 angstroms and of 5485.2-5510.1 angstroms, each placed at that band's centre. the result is -0.06 mag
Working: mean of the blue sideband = 1.22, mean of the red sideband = 1.12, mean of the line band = 1.24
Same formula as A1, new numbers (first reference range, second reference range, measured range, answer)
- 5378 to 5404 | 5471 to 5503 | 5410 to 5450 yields -0.7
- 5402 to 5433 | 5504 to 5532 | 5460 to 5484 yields -0.2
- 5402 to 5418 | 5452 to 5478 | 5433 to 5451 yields 0.0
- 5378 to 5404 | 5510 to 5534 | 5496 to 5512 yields 2.5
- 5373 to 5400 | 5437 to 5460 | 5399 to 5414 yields -0.2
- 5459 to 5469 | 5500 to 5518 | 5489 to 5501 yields 0.9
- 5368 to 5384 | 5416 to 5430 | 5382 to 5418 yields -0.3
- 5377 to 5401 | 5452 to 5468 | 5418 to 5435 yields 0.1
